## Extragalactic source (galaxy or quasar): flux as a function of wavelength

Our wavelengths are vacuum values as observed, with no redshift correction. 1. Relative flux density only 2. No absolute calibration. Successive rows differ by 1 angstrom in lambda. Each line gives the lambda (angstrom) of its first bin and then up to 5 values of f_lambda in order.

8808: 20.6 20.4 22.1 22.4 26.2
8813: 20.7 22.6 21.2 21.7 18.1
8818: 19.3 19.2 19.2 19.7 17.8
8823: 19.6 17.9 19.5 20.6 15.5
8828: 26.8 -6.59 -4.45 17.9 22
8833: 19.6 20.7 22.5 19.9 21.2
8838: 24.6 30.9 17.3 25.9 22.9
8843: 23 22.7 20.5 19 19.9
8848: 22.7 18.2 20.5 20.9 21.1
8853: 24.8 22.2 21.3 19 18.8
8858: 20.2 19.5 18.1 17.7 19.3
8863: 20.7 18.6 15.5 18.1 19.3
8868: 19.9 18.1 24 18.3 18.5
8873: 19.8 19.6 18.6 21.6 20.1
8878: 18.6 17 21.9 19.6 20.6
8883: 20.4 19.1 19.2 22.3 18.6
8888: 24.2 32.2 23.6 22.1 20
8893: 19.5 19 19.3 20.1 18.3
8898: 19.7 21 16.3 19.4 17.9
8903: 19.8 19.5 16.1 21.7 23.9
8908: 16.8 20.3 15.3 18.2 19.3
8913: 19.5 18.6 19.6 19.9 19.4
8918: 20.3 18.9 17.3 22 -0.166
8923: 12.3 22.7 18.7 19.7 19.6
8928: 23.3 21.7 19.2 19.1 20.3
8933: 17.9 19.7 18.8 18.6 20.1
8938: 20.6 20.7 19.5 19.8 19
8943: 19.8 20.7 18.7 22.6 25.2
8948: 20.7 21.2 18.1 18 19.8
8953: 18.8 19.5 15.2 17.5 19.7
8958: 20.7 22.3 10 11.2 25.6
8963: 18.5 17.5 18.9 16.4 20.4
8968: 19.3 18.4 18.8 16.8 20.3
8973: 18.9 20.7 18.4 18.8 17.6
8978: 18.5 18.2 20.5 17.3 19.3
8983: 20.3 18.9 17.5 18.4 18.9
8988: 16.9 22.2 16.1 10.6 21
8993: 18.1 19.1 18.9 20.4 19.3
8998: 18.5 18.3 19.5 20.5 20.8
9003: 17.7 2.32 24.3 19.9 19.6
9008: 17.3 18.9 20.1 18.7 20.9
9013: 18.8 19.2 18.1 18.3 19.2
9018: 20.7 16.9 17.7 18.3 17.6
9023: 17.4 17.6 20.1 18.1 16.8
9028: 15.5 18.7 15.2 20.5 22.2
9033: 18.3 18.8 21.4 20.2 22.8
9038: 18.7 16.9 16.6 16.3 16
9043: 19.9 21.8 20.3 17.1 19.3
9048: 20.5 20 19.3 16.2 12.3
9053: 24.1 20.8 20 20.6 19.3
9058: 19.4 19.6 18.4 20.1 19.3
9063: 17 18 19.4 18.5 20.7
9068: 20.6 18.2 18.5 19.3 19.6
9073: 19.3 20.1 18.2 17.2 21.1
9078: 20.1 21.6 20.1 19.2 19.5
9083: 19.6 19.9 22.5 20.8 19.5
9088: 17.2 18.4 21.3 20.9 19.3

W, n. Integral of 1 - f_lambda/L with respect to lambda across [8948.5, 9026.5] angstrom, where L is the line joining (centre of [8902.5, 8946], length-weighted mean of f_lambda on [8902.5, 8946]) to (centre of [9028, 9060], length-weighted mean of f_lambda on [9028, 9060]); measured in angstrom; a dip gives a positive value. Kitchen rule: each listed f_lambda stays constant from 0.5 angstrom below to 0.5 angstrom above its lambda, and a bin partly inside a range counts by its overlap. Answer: 2.3 angstrom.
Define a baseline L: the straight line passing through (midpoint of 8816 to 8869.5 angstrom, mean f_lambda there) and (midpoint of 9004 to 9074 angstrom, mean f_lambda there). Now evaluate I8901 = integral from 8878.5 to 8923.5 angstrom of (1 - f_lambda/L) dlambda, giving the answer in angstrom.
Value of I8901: -0.2 angstrom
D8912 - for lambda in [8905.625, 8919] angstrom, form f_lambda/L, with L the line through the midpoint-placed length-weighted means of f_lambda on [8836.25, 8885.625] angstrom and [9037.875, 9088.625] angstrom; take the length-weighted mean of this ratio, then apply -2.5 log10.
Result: 0.04 mag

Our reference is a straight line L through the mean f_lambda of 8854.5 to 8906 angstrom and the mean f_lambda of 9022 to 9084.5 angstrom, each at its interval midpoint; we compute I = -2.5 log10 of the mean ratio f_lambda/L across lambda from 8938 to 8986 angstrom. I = 0.024 mag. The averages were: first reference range 19.8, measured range 19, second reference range 19.1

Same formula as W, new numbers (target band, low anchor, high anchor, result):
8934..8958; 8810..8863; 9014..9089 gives -0.3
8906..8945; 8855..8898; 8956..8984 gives 0.5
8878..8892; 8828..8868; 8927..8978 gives -1.5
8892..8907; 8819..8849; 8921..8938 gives -0.5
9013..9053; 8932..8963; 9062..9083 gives 1.6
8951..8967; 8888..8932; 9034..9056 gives 0.9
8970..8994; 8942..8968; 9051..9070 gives 0.8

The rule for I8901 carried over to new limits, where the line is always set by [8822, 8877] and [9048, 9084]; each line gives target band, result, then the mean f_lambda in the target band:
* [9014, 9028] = 0.87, 18.2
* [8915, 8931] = 0.87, 18.4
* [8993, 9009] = 0.78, 18.4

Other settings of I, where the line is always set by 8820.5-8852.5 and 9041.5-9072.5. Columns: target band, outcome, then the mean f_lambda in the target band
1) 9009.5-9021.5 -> 0.02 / 18.9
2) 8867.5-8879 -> -0.02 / 19.6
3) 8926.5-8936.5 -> -0.03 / 19.8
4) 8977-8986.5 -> 0.03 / 18.7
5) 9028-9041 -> 0.01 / 18.9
